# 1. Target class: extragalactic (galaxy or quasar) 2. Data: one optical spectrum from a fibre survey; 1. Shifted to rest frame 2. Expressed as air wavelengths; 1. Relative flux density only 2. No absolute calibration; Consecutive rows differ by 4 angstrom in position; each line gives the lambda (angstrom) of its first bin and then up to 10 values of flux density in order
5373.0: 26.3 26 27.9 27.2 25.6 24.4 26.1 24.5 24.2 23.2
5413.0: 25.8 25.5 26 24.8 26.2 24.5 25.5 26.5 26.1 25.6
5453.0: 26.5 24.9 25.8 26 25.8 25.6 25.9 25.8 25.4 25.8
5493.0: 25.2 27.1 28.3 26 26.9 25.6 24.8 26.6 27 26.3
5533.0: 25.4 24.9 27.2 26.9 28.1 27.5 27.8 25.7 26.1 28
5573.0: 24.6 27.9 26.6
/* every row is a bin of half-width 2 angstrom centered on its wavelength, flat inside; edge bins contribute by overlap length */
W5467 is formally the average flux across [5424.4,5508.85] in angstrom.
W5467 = 25.9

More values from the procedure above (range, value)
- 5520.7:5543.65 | 26.2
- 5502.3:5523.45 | 26.1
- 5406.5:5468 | 25.5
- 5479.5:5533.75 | 26.2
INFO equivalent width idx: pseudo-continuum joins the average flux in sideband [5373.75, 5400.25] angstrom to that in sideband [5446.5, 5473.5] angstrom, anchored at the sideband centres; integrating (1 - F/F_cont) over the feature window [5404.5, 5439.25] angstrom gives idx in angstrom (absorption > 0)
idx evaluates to 1.1 angstrom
